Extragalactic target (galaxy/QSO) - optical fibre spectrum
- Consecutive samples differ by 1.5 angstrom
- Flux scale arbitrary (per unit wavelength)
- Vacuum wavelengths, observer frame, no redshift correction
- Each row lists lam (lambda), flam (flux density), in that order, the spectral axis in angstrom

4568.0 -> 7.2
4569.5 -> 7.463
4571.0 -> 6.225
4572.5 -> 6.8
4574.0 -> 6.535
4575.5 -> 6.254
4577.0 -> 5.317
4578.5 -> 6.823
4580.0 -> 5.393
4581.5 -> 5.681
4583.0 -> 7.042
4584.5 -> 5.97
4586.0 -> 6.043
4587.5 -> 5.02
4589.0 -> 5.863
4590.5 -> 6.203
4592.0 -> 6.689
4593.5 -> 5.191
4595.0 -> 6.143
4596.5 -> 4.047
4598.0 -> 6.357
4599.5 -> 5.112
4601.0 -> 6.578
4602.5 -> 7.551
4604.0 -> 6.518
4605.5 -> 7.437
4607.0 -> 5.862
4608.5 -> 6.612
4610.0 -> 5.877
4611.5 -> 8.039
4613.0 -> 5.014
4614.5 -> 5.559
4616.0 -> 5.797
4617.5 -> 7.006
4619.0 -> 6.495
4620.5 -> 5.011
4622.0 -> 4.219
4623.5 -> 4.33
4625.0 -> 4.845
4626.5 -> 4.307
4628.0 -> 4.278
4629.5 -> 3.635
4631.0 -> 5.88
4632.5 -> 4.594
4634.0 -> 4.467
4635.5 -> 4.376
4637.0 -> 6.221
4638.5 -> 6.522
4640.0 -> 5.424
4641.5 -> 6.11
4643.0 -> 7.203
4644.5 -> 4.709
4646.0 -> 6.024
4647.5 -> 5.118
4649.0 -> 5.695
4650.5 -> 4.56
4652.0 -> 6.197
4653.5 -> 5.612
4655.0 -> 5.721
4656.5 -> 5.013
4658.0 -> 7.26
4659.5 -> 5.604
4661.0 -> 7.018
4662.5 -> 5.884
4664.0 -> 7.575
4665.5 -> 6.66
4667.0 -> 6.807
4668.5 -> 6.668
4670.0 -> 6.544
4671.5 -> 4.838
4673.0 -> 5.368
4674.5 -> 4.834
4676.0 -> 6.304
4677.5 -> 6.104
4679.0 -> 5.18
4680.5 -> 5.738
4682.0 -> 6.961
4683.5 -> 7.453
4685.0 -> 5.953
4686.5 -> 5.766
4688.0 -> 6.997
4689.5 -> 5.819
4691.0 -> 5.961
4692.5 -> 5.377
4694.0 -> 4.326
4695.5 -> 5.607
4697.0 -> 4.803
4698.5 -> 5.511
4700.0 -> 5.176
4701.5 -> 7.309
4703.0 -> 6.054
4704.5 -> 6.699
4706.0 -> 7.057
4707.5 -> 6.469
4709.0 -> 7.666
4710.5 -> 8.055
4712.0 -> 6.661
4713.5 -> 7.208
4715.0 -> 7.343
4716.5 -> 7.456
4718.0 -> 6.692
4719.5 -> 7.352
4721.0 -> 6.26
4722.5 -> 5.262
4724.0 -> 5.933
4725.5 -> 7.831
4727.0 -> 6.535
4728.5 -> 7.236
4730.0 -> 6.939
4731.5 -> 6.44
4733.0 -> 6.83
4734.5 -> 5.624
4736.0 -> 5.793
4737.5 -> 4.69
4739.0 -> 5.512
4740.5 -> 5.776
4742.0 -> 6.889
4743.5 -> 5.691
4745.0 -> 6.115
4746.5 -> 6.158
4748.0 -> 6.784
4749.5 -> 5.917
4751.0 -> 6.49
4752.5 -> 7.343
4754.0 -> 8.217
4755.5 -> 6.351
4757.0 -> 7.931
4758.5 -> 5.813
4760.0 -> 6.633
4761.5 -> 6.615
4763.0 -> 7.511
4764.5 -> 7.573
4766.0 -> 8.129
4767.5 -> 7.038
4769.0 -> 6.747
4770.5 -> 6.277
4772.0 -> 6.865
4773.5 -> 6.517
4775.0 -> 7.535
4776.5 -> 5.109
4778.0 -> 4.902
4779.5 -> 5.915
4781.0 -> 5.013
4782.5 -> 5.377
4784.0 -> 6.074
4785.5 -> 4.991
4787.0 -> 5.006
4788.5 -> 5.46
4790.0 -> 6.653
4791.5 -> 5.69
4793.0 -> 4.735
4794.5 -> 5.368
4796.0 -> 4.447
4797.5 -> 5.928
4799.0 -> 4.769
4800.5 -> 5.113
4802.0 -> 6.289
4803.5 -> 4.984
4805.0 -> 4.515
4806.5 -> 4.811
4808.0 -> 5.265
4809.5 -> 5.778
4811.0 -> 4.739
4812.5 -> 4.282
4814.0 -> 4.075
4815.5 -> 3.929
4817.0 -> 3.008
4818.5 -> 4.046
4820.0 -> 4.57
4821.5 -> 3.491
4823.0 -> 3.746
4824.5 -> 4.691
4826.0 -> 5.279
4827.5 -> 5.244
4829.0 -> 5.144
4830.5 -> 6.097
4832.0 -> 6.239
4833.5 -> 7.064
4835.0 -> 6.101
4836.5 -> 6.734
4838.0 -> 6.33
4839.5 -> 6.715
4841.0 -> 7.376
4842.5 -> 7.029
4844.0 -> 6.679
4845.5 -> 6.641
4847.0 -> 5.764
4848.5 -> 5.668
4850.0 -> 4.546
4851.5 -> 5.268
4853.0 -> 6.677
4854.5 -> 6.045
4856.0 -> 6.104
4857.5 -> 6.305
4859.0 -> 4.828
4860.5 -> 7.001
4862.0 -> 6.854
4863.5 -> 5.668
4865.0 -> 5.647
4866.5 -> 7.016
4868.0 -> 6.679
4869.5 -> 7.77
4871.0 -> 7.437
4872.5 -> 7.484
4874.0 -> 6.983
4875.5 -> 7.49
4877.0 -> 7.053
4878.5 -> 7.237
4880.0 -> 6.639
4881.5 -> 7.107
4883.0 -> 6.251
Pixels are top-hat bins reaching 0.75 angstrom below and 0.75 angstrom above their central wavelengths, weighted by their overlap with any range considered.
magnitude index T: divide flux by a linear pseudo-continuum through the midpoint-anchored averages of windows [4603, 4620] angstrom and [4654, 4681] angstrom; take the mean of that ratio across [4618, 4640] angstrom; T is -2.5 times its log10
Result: 0.25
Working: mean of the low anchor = 6.38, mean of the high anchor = 6.06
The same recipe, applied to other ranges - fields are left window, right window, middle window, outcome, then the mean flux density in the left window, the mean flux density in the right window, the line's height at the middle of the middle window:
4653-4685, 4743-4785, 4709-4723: -0.11 mag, 6.15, 6.52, 6.33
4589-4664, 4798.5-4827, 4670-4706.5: -0.10 mag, 5.73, 4.6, 5.36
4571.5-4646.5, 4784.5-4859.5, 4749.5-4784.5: -0.20 mag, 5.78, 5.41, 5.51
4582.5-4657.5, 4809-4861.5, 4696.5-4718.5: -0.19 mag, 5.68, 5.53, 5.62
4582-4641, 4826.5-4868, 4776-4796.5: 0.13 mag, 5.7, 6.18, 6.06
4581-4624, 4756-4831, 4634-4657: 0.05 mag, 5.99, 5.52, 5.88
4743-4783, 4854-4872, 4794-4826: 0.36 mag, 6.55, 6.47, 6.51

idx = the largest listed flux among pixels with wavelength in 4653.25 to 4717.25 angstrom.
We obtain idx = 8.055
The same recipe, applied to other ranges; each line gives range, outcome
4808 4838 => 7.064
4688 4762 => 8.217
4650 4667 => 7.575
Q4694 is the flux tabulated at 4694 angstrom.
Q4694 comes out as 4.326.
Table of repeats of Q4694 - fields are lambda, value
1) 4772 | 6.865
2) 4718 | 6.692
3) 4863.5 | 5.668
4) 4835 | 6.101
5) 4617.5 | 7.006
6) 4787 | 5.006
